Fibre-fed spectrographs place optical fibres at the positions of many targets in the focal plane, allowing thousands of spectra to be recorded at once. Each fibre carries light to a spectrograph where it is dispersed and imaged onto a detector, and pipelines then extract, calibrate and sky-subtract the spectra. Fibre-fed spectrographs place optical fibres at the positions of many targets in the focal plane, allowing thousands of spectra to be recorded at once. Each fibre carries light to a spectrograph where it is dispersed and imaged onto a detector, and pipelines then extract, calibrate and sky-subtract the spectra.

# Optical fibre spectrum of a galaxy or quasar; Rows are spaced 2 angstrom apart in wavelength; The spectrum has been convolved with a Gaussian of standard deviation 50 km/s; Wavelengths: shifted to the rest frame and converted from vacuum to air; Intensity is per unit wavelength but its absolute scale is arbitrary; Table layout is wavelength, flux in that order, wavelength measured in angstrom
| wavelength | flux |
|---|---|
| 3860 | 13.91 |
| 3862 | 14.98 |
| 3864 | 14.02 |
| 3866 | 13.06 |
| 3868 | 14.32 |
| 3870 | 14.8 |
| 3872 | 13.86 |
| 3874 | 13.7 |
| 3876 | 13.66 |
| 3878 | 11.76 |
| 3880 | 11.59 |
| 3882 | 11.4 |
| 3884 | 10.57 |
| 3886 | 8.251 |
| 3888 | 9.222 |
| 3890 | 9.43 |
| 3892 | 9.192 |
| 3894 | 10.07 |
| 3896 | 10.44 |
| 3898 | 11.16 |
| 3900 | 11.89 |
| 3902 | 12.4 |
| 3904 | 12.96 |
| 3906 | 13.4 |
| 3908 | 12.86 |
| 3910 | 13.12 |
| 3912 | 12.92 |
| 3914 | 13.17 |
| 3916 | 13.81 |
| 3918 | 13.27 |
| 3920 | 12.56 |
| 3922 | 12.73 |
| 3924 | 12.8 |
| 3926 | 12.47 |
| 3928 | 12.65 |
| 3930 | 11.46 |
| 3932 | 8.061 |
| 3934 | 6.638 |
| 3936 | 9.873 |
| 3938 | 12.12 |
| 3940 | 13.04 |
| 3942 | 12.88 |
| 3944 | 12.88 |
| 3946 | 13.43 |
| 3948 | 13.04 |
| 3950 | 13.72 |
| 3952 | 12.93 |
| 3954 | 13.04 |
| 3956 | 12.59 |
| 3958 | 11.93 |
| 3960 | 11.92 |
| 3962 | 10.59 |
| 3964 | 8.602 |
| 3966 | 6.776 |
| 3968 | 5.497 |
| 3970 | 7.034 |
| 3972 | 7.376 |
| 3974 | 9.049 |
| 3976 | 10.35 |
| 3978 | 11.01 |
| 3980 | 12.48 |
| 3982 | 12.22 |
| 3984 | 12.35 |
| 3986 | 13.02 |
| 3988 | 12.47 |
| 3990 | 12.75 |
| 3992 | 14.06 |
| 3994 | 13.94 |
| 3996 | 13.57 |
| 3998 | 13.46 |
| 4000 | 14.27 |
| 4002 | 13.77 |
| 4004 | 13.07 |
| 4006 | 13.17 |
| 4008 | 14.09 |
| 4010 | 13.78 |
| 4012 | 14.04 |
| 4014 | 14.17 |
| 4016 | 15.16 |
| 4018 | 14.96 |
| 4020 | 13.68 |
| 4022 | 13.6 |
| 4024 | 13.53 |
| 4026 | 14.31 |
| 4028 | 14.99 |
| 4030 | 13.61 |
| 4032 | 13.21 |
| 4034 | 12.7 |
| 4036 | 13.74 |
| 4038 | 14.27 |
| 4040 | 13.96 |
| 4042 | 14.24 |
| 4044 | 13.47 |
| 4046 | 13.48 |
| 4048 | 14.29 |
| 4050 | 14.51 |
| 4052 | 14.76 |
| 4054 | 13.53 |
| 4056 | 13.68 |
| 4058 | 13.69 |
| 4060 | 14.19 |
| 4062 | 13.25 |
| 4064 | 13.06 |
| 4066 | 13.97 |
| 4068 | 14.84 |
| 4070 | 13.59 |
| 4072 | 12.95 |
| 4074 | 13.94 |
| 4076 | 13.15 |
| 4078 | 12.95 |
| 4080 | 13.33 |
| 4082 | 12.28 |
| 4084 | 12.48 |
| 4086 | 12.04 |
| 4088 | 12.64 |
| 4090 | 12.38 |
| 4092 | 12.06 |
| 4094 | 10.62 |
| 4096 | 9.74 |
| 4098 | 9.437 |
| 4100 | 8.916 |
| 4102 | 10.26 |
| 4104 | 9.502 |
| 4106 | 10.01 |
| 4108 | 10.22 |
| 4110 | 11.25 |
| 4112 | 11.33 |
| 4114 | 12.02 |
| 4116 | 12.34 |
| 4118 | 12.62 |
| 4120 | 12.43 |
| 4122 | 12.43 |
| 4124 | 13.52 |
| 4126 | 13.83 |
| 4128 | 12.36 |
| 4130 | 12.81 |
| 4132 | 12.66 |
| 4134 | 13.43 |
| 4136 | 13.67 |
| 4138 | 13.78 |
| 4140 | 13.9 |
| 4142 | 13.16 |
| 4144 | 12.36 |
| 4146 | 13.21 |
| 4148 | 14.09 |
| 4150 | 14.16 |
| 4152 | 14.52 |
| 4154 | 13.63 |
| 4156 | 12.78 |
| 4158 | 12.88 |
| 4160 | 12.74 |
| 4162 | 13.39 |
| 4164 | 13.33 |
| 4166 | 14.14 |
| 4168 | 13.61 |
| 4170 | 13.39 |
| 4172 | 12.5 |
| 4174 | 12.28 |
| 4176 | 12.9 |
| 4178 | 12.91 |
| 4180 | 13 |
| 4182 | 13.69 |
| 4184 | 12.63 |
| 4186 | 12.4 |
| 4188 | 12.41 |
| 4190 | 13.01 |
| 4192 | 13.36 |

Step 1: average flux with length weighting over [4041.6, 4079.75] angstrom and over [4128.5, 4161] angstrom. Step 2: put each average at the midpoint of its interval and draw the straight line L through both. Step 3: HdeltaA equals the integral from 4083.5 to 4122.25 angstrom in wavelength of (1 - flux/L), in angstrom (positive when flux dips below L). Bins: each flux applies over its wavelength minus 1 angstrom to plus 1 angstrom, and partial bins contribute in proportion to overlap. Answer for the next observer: 6.7 angstrom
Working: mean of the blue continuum 13.7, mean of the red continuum 13.3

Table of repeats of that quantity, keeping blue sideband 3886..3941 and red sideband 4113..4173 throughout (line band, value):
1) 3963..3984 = 4.9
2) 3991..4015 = -3.1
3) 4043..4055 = -1.4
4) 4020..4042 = -2.5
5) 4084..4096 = 0.9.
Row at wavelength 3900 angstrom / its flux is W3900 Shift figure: 11.89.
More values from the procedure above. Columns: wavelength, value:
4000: 14.27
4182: 13.69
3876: 13.66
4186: 12.4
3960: 11.92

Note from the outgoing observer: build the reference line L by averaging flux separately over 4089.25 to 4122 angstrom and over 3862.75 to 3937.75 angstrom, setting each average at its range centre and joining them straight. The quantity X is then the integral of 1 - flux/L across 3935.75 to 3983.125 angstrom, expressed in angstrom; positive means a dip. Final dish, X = 2.4 angstrom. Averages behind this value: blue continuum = 11.9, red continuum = 11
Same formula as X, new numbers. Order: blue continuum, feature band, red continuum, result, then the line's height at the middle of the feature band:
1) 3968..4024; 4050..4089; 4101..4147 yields -3.1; 12.4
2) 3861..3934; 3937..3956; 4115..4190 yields -1.1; 12.3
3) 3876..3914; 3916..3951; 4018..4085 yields -0.3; 11.9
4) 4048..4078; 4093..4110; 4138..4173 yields 4.6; 13.6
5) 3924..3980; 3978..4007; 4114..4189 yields -4.6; 11.3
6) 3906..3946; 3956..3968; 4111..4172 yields 2.4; 12.3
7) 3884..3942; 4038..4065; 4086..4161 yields -4.2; 12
